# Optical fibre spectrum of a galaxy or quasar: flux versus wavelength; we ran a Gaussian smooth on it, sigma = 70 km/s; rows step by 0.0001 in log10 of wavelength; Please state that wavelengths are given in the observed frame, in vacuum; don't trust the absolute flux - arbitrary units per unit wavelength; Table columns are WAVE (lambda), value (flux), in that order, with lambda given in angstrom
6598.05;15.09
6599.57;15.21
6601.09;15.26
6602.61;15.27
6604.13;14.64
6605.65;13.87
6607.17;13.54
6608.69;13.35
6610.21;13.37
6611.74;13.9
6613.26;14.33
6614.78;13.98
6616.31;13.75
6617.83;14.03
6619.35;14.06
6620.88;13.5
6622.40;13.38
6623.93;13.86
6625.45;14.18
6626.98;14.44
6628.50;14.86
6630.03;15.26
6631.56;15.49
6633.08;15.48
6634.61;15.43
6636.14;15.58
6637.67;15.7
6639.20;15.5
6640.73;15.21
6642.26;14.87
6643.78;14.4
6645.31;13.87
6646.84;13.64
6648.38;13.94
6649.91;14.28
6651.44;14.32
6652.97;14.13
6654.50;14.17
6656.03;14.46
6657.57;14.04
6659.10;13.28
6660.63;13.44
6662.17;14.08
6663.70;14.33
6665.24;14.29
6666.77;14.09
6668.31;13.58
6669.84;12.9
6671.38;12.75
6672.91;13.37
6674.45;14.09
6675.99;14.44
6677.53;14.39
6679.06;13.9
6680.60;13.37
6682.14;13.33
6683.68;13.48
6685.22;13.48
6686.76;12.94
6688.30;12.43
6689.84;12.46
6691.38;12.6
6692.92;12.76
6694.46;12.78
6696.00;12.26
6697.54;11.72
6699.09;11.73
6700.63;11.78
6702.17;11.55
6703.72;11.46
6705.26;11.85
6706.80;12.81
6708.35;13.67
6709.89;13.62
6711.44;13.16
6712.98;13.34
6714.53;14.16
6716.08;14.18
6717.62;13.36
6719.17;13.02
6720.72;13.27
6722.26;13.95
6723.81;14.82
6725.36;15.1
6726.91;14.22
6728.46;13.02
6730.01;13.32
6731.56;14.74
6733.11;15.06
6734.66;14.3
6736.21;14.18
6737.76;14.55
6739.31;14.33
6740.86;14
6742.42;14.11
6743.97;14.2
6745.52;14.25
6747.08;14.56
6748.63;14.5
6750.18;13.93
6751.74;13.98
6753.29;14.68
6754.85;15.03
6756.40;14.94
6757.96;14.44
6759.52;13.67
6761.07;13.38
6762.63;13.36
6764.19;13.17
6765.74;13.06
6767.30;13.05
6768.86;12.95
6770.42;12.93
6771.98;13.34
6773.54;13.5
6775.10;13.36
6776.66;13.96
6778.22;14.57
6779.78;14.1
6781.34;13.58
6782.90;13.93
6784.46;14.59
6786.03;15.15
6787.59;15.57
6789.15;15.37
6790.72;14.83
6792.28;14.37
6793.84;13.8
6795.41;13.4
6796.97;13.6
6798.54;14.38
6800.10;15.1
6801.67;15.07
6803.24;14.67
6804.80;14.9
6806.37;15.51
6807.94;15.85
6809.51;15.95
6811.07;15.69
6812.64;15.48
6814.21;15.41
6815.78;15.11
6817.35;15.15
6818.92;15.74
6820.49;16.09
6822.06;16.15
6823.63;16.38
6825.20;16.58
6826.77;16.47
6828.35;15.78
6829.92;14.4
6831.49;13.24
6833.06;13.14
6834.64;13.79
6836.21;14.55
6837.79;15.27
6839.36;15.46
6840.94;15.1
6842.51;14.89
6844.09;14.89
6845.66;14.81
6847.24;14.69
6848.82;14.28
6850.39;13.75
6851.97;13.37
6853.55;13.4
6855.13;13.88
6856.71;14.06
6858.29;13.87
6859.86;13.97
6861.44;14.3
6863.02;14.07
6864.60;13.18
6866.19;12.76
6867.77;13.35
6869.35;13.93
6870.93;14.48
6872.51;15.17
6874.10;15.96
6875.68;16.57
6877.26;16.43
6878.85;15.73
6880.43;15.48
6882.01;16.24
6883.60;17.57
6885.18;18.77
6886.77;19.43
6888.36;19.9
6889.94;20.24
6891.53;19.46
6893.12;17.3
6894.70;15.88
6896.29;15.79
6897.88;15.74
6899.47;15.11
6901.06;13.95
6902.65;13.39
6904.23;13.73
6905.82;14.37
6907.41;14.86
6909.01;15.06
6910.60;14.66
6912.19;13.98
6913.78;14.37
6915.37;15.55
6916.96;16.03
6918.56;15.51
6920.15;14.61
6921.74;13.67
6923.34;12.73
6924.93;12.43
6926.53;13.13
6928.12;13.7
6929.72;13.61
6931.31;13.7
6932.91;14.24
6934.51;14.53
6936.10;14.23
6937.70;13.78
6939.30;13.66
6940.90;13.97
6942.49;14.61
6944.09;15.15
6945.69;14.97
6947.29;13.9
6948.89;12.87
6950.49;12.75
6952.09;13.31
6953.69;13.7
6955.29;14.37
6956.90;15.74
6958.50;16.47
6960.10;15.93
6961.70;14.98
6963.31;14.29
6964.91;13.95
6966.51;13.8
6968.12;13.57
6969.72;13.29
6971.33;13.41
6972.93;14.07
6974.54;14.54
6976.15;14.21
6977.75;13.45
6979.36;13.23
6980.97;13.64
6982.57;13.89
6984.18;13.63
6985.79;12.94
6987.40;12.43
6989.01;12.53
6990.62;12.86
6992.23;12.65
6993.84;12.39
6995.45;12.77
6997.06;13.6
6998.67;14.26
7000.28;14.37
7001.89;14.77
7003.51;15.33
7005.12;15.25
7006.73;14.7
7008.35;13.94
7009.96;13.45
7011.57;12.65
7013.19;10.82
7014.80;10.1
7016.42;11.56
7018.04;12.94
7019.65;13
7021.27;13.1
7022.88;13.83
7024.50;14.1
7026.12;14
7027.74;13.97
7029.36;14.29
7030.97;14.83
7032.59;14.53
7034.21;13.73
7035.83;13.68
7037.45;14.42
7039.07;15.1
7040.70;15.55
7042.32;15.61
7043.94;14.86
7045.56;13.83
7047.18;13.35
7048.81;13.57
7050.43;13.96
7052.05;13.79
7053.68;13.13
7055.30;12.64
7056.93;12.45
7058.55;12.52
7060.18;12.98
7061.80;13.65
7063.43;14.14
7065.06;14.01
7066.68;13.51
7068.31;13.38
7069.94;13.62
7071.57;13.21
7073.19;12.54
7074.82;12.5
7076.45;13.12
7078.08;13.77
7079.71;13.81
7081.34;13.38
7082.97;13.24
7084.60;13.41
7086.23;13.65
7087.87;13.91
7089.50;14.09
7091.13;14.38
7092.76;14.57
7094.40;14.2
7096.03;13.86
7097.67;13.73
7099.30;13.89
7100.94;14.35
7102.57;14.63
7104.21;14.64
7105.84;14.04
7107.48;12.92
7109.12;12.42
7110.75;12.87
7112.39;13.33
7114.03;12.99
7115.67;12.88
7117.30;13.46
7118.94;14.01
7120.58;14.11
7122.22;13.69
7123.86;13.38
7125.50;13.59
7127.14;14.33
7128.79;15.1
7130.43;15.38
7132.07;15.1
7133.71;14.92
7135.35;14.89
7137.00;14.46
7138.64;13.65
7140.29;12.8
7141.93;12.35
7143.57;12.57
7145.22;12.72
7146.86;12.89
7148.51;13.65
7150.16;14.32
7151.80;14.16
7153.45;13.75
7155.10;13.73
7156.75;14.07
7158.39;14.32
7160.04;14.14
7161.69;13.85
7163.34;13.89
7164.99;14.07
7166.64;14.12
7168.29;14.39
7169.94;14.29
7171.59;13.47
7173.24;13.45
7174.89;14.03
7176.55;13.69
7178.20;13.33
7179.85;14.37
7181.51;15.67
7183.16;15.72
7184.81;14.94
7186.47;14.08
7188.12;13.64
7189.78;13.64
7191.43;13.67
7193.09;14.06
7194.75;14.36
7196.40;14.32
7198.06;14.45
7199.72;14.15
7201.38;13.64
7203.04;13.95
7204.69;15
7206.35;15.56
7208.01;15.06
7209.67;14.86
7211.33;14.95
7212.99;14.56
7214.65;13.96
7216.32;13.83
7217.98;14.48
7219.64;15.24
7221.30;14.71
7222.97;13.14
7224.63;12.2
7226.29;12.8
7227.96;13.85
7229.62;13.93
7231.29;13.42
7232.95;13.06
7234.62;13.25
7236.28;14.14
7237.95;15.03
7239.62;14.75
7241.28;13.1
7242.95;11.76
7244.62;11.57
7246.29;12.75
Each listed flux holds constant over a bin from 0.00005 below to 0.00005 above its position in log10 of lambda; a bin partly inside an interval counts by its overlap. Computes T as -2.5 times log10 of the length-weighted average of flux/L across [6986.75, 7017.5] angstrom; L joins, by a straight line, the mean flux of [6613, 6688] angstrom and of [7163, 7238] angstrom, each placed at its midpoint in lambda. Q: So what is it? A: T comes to 0.08 mag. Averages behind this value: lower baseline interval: 14.1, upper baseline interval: 14.1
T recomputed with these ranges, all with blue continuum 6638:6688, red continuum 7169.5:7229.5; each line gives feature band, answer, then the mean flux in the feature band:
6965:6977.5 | 0.02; 13.8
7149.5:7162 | 0.01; 14.1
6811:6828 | -0.13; 15.8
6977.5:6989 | 0.07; 13.3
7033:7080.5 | 0.04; 13.7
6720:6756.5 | -0.02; 14.3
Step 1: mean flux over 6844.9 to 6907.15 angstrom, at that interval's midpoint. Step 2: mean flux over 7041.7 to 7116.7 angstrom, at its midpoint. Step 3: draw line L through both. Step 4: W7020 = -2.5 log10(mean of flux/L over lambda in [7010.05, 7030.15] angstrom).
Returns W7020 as 0.098 mag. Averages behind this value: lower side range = 15.3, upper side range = 13.6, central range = 12.9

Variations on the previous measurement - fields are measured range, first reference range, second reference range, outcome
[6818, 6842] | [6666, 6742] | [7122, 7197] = -0.12 mag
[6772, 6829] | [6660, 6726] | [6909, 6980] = -0.10 mag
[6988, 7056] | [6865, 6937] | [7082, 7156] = 0.06 mag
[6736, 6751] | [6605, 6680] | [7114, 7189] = -0.01 mag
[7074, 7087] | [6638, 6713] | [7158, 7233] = 0.05 mag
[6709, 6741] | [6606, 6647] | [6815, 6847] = 0.06 mag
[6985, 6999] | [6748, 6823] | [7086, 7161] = 0.10 mag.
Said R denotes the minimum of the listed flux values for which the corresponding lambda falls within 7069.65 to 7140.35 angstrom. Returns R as 12.42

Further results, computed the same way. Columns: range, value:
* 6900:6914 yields 13.39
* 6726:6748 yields 13.02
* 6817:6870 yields 12.76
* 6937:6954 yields 12.75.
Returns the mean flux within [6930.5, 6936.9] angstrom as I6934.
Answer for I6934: 14.2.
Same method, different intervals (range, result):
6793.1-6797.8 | 13.6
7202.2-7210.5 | 14.9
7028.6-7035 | 14.4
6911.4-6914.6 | 14.2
